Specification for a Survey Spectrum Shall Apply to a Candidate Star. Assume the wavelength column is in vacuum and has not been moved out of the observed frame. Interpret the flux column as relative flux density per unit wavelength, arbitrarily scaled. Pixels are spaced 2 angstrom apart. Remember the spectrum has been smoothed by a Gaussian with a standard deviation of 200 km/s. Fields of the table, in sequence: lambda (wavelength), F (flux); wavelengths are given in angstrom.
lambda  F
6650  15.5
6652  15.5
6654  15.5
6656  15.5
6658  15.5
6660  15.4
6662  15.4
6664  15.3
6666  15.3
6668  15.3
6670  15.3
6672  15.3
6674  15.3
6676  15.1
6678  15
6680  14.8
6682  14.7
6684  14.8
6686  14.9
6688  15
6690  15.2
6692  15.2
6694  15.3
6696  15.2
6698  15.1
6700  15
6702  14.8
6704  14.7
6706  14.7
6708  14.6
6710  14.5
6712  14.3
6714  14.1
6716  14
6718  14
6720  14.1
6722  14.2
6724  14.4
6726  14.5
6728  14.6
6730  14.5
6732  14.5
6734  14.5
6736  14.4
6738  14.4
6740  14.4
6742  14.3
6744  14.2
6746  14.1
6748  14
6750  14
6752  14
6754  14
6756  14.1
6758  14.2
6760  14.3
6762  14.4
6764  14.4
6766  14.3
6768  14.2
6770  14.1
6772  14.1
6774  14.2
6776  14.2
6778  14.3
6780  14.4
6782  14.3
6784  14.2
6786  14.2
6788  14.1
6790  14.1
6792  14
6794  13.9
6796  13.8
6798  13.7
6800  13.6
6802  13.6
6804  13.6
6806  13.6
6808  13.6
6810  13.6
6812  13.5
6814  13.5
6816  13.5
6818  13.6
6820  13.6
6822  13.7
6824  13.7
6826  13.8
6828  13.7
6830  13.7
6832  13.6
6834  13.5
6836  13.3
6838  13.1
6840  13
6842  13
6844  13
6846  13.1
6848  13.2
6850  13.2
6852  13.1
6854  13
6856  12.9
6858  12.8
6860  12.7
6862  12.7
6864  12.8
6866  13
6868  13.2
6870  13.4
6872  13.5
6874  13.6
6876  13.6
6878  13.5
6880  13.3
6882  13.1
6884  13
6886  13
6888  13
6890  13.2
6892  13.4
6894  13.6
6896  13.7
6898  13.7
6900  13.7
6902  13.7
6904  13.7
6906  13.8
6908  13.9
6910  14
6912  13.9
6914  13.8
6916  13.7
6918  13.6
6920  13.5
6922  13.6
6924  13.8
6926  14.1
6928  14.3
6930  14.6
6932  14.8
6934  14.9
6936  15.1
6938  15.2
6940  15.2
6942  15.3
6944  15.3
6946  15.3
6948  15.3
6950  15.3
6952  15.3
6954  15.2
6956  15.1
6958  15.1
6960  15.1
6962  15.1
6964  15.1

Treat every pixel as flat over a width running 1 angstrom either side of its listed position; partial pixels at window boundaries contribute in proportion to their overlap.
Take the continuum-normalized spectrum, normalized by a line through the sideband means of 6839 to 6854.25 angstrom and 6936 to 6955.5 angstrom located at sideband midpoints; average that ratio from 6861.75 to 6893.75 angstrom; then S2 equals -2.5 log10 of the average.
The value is 0.04 mag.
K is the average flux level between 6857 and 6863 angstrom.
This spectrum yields 12.7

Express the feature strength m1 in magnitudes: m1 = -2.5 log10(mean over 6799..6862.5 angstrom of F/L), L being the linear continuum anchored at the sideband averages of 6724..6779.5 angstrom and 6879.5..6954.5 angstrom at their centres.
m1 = 0.07 mag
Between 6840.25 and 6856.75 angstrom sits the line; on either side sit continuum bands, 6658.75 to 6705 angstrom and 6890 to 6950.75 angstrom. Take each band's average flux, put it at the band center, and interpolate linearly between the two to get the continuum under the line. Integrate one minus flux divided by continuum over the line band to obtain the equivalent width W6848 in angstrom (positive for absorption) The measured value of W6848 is 1.6 angstrom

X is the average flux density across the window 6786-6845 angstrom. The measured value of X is 13.6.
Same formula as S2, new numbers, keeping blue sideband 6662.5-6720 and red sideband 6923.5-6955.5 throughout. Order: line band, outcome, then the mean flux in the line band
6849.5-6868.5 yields 0.16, 12.9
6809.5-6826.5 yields 0.10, 13.6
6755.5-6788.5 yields 0.05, 14.2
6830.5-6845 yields 0.13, 13.2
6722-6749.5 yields 0.04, 14.4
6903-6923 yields 0.09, 13.8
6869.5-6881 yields 0.11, 13.5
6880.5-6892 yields 0.14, 13.1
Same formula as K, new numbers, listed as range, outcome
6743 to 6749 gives 14.1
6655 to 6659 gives 15.5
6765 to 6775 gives 14.2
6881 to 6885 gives 13.1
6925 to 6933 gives 14.4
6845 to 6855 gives 13.1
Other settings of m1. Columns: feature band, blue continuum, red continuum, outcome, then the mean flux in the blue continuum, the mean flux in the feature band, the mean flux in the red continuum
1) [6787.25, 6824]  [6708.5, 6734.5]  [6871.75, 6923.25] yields 0.020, 14.3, 13.7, 13.5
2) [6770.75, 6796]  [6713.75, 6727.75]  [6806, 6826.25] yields -0.026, 14.2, 14.2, 13.6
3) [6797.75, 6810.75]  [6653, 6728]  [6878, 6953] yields 0.068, 14.9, 13.6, 14.1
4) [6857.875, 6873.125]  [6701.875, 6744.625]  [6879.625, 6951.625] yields 0.091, 14.4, 13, 14.1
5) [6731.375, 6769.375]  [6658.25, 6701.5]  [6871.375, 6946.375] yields 0.039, 15.1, 14.2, 13.9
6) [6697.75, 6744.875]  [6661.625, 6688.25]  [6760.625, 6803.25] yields 0.017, 15.1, 14.4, 14.1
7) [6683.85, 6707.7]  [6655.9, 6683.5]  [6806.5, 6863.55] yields -0.005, 15.2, 15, 13.3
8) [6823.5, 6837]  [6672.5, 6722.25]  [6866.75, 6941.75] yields 0.042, 14.8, 13.6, 13.8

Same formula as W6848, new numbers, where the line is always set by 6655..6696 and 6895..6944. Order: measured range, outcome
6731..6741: 0.3 angstrom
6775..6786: 0.4 angstrom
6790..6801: 0.6 angstrom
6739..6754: 0.8 angstrom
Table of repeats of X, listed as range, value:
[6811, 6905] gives 13.3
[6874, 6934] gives 13.7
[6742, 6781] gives 14.2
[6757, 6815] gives 14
